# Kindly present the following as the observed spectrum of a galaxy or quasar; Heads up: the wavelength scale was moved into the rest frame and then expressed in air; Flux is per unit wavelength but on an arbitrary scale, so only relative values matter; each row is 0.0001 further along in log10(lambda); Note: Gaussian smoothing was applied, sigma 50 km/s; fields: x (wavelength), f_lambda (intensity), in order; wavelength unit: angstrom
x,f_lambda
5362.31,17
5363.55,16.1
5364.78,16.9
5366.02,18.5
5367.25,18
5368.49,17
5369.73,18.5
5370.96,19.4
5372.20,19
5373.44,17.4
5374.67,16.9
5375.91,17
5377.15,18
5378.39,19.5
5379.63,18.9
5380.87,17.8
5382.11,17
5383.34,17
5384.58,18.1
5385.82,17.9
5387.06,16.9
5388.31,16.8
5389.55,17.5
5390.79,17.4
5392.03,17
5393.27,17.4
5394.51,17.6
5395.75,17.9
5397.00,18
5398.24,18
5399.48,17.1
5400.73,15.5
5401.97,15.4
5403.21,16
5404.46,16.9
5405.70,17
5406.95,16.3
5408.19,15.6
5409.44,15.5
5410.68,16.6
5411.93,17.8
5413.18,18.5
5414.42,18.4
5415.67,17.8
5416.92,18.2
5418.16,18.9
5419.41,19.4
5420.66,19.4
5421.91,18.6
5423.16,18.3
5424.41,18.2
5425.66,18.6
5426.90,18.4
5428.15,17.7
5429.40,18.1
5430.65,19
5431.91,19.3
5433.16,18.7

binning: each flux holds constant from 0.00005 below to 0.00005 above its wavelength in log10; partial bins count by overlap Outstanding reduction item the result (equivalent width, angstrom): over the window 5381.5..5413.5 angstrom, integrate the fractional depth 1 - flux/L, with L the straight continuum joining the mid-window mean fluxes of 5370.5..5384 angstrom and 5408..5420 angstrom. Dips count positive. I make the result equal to 1.5 angstrom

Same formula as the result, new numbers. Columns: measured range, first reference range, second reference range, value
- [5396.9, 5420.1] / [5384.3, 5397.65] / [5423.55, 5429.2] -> 0.9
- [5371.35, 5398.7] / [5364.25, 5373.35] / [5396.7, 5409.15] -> -0.5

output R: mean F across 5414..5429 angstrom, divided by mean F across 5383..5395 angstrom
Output 1.1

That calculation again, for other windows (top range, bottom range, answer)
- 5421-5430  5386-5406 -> 1.07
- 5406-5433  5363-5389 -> 1.02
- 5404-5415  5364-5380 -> 0.94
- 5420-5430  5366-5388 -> 1.03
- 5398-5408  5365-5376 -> 0.91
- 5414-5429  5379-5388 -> 1.05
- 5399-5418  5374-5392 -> 0.96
